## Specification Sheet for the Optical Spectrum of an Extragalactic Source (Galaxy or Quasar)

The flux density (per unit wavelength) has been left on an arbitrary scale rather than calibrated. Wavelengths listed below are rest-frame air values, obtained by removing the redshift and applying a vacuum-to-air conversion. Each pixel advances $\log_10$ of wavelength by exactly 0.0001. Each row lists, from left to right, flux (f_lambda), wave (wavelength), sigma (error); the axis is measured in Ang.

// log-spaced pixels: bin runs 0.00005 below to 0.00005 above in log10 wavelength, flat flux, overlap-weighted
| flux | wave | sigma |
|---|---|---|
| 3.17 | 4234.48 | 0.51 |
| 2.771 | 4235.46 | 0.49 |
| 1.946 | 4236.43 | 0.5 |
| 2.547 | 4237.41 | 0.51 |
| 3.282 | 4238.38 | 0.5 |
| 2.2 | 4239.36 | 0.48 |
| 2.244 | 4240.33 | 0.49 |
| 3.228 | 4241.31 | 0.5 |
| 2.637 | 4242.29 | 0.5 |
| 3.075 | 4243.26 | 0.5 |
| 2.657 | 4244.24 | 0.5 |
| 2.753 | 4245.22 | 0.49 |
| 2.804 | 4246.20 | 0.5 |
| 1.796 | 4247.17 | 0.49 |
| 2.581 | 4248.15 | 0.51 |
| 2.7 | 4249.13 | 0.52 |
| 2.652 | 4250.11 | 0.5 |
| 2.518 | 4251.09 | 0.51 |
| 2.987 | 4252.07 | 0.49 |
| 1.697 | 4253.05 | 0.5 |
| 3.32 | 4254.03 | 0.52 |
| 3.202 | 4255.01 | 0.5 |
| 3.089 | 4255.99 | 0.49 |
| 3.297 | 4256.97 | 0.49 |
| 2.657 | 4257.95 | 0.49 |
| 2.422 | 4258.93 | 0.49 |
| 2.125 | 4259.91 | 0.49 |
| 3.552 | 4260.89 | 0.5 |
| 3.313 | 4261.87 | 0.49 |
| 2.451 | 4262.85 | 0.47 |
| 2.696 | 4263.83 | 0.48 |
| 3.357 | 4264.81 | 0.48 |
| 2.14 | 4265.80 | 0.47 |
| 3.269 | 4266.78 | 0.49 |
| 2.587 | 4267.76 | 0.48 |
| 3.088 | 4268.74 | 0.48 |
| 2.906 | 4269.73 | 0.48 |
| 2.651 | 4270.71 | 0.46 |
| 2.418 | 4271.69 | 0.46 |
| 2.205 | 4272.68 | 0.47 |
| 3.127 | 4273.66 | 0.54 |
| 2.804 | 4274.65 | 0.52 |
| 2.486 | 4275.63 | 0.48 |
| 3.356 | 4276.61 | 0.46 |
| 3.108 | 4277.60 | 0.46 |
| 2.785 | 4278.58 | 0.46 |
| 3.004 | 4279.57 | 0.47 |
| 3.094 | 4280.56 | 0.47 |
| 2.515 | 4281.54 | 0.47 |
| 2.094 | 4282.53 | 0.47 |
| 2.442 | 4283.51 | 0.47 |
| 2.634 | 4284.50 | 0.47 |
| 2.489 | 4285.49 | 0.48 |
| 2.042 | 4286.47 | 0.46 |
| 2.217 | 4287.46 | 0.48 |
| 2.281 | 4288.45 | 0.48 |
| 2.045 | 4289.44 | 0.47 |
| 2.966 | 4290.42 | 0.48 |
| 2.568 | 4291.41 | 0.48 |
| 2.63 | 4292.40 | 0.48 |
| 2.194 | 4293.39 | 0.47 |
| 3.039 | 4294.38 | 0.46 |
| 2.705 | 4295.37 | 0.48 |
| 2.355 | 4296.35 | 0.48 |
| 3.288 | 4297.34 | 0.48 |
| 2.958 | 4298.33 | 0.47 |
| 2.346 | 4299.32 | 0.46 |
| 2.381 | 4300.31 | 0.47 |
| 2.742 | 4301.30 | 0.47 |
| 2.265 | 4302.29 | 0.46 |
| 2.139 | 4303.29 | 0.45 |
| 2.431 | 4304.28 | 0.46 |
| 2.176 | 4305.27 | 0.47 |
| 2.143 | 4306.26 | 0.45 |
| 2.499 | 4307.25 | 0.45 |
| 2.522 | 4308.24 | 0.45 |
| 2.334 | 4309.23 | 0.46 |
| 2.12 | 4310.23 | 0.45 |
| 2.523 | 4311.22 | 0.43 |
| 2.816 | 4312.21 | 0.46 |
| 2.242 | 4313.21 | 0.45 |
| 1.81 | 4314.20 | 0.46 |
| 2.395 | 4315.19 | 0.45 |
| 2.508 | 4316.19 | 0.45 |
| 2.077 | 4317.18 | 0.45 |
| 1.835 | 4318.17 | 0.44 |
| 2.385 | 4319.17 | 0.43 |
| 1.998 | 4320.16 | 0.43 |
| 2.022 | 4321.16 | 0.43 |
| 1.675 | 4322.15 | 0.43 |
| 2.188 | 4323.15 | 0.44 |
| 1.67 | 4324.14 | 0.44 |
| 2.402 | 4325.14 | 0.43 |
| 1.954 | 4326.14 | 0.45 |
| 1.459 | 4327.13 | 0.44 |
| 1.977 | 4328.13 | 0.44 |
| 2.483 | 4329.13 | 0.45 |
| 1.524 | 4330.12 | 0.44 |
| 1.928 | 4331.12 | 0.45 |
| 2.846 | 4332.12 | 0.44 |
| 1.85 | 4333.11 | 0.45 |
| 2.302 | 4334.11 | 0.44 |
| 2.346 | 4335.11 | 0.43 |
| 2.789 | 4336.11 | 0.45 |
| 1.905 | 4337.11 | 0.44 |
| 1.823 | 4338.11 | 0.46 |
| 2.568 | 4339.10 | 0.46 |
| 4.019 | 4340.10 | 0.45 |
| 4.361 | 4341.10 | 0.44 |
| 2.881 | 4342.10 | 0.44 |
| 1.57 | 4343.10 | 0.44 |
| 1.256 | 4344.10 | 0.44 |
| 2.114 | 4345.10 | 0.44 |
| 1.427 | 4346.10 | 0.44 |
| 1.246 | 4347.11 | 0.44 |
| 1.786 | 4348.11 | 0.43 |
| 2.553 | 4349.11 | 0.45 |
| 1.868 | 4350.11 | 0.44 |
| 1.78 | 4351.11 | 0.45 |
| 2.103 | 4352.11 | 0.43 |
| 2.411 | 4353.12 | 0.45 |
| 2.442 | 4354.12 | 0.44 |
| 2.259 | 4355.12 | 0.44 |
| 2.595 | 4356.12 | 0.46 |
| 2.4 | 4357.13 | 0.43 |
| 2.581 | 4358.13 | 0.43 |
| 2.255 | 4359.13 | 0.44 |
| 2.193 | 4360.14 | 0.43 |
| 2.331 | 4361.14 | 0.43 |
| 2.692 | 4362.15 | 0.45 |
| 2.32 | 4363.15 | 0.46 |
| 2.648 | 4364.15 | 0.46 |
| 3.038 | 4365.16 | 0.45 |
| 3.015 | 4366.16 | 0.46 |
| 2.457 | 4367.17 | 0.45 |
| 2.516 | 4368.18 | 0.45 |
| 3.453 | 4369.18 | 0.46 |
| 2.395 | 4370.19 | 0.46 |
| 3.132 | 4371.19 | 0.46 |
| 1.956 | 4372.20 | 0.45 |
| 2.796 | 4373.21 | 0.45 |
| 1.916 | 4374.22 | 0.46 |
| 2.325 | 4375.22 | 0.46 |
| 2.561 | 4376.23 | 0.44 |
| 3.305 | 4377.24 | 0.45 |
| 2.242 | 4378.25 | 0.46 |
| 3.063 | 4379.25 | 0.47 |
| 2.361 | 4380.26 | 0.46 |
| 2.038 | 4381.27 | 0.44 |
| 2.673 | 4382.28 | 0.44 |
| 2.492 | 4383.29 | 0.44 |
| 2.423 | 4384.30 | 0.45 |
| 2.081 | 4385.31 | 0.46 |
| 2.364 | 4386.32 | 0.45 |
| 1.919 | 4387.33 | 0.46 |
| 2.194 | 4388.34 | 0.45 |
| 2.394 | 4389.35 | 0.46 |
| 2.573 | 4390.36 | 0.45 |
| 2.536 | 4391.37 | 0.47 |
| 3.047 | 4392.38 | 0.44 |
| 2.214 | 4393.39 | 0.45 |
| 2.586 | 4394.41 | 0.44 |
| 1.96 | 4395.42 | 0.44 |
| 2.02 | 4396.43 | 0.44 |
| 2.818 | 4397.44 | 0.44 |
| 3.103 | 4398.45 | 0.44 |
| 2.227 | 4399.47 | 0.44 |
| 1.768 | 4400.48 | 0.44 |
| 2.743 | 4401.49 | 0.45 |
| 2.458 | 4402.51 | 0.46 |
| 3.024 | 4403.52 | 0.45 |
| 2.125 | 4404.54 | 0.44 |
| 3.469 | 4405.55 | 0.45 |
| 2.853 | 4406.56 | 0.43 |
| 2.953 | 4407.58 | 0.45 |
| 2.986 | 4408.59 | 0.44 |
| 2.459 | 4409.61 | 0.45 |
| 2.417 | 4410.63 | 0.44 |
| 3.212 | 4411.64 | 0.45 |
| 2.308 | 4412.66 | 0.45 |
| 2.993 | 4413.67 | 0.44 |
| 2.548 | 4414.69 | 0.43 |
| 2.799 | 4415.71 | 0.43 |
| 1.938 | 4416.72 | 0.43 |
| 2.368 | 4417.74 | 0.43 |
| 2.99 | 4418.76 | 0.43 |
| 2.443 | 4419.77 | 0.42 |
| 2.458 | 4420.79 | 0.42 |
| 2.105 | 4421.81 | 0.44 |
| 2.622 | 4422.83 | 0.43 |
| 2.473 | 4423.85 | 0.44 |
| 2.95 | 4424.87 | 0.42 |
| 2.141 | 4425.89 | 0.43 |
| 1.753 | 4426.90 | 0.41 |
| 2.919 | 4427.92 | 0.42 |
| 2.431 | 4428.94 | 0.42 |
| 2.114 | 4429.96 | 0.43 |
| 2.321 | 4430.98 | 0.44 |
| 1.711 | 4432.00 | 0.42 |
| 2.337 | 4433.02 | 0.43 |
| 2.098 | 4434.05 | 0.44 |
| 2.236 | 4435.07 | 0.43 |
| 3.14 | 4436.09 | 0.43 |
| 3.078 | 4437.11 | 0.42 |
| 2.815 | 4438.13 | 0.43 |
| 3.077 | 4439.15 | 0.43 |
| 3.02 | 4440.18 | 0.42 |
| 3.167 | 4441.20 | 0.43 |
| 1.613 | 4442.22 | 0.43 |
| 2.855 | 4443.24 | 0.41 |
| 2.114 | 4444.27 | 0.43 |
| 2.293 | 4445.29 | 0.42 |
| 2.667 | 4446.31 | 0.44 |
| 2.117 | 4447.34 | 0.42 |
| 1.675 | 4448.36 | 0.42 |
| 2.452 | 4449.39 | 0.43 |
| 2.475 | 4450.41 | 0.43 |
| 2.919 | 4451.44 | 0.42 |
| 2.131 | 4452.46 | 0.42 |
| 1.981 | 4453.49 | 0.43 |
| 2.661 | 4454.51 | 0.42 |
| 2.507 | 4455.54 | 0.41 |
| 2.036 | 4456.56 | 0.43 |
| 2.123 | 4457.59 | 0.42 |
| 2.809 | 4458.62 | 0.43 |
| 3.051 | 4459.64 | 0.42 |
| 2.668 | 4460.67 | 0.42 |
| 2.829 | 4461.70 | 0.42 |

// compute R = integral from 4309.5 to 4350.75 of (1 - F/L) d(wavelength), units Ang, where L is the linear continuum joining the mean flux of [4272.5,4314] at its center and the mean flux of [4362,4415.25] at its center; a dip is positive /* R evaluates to 6.0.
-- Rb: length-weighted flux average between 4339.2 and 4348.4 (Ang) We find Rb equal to 2.32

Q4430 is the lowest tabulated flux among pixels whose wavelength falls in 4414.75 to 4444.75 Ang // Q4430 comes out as 1.613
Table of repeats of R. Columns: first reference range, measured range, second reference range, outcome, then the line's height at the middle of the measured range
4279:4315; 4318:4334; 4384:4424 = 3.0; 2.49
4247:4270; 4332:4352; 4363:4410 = 2.9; 2.63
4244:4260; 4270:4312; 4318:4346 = -1.8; 2.45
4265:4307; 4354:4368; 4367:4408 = 0.1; 2.55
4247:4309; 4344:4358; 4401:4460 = 2.9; 2.59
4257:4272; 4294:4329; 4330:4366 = 3.3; 2.53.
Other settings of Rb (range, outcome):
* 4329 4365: 2.3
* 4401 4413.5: 2.76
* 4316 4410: 2.38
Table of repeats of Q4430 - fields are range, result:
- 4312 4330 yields 1.459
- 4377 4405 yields 1.768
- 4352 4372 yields 2.103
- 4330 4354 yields 1.246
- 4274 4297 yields 2.042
